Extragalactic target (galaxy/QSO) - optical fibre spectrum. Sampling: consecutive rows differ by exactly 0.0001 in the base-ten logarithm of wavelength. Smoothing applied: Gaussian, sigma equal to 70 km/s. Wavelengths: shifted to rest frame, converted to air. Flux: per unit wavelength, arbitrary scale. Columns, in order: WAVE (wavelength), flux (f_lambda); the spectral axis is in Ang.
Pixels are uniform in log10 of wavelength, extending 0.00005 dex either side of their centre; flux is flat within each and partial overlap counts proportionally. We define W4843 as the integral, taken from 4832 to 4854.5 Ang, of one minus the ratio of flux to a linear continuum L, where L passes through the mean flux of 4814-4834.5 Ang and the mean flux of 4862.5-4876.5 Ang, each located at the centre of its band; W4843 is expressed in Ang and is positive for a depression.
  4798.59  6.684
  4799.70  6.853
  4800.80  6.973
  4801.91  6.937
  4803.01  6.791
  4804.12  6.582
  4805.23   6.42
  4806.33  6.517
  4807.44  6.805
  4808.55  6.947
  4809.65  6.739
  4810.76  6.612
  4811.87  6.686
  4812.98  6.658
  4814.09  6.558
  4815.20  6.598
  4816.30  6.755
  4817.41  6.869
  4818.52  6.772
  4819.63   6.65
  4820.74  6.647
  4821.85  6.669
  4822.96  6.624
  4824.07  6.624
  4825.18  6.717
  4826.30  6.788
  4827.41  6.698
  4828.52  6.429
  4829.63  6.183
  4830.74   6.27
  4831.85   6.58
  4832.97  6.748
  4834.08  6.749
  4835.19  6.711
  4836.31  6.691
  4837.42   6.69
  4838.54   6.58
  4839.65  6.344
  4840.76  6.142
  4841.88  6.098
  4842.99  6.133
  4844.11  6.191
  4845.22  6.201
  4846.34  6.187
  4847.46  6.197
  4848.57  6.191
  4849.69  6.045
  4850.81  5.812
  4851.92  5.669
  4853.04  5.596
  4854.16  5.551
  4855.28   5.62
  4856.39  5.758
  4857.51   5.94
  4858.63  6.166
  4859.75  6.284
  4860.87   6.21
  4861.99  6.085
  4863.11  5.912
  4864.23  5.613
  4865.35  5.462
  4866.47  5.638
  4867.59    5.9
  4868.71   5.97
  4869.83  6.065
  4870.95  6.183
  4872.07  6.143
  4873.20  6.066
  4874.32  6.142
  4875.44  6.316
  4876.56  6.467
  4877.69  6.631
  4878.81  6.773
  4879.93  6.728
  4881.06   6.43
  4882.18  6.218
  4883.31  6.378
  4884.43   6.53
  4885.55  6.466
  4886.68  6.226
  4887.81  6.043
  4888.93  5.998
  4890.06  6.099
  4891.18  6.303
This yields 0.42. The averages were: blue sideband 6.63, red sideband 5.97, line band 6.24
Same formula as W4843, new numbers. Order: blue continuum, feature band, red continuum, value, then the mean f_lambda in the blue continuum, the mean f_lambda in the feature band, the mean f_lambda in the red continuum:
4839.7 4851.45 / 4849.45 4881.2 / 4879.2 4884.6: 1.39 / 6.13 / 6.04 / 6.46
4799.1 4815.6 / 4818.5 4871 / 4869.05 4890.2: 2.29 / 6.71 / 6.22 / 6.31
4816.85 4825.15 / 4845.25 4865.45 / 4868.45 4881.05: 1.68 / 6.7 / 5.92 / 6.33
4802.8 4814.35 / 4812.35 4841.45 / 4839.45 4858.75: -1.16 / 6.66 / 6.6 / 5.98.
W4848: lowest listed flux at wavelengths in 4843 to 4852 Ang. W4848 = 5.669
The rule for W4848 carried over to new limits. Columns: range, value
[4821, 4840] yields 6.183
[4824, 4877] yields 5.462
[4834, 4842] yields 6.098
